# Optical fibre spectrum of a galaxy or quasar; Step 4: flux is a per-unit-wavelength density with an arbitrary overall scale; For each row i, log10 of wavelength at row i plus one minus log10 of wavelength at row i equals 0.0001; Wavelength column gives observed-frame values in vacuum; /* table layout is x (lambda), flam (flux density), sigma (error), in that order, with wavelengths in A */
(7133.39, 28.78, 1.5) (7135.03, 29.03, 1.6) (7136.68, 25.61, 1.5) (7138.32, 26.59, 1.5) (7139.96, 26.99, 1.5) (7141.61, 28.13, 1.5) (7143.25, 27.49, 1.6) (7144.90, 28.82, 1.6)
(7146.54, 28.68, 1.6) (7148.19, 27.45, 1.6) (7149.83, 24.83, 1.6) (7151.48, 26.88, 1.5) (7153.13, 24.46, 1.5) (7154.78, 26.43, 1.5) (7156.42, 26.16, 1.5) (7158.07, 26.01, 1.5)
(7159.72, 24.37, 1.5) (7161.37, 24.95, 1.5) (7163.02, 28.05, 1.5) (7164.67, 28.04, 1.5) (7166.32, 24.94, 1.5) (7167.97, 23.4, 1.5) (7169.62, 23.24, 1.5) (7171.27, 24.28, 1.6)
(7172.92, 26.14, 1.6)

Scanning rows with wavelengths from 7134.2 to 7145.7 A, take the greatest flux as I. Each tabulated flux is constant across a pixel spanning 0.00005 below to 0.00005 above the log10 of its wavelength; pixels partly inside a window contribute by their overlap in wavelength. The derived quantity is 29.03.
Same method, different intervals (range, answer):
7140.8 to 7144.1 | 28.13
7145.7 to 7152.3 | 28.68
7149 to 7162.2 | 26.88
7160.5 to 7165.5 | 28.05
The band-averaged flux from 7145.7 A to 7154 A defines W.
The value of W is 26.5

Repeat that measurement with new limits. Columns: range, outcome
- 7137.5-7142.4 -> 27.2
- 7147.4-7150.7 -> 26.2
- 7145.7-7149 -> 28.1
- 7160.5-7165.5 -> 27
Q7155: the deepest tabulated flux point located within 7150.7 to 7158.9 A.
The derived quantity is 24.46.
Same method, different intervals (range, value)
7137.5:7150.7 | 24.83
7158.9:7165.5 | 24.37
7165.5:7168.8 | 23.4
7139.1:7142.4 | 26.99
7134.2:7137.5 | 25.61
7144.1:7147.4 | 28.68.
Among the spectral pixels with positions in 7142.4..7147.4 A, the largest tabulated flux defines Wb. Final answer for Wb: 28.82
